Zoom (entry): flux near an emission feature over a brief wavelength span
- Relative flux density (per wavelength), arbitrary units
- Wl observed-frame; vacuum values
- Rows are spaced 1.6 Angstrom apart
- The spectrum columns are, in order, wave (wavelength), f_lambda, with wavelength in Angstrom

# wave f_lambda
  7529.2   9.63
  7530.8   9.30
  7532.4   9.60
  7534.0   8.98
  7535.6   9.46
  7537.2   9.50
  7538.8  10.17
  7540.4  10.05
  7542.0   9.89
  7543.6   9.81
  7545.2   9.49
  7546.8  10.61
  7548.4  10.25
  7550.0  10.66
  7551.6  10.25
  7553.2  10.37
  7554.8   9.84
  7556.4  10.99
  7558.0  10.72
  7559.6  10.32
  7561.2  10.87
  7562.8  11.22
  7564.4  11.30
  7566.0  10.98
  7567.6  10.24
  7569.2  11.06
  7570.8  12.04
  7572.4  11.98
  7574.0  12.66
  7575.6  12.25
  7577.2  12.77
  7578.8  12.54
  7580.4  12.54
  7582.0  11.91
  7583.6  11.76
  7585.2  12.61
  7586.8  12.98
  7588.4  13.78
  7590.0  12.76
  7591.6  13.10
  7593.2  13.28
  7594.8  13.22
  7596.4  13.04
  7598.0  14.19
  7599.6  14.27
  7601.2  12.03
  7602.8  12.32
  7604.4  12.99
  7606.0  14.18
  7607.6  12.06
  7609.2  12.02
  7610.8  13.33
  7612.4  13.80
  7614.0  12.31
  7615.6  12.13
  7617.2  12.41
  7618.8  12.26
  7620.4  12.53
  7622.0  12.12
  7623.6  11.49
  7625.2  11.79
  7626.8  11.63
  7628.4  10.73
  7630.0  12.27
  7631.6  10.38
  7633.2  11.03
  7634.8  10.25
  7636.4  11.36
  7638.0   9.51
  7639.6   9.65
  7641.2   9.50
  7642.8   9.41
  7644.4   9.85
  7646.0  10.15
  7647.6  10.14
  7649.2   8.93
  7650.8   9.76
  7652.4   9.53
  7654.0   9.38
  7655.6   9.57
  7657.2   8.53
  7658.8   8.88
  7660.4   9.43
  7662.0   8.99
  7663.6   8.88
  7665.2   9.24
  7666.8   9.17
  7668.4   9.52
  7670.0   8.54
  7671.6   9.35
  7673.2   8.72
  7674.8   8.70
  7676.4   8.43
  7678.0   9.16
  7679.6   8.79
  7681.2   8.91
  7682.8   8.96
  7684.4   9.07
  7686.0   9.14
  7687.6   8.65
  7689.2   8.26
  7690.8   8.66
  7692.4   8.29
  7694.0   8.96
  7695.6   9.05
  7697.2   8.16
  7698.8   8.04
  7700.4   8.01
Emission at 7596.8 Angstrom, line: Mg II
